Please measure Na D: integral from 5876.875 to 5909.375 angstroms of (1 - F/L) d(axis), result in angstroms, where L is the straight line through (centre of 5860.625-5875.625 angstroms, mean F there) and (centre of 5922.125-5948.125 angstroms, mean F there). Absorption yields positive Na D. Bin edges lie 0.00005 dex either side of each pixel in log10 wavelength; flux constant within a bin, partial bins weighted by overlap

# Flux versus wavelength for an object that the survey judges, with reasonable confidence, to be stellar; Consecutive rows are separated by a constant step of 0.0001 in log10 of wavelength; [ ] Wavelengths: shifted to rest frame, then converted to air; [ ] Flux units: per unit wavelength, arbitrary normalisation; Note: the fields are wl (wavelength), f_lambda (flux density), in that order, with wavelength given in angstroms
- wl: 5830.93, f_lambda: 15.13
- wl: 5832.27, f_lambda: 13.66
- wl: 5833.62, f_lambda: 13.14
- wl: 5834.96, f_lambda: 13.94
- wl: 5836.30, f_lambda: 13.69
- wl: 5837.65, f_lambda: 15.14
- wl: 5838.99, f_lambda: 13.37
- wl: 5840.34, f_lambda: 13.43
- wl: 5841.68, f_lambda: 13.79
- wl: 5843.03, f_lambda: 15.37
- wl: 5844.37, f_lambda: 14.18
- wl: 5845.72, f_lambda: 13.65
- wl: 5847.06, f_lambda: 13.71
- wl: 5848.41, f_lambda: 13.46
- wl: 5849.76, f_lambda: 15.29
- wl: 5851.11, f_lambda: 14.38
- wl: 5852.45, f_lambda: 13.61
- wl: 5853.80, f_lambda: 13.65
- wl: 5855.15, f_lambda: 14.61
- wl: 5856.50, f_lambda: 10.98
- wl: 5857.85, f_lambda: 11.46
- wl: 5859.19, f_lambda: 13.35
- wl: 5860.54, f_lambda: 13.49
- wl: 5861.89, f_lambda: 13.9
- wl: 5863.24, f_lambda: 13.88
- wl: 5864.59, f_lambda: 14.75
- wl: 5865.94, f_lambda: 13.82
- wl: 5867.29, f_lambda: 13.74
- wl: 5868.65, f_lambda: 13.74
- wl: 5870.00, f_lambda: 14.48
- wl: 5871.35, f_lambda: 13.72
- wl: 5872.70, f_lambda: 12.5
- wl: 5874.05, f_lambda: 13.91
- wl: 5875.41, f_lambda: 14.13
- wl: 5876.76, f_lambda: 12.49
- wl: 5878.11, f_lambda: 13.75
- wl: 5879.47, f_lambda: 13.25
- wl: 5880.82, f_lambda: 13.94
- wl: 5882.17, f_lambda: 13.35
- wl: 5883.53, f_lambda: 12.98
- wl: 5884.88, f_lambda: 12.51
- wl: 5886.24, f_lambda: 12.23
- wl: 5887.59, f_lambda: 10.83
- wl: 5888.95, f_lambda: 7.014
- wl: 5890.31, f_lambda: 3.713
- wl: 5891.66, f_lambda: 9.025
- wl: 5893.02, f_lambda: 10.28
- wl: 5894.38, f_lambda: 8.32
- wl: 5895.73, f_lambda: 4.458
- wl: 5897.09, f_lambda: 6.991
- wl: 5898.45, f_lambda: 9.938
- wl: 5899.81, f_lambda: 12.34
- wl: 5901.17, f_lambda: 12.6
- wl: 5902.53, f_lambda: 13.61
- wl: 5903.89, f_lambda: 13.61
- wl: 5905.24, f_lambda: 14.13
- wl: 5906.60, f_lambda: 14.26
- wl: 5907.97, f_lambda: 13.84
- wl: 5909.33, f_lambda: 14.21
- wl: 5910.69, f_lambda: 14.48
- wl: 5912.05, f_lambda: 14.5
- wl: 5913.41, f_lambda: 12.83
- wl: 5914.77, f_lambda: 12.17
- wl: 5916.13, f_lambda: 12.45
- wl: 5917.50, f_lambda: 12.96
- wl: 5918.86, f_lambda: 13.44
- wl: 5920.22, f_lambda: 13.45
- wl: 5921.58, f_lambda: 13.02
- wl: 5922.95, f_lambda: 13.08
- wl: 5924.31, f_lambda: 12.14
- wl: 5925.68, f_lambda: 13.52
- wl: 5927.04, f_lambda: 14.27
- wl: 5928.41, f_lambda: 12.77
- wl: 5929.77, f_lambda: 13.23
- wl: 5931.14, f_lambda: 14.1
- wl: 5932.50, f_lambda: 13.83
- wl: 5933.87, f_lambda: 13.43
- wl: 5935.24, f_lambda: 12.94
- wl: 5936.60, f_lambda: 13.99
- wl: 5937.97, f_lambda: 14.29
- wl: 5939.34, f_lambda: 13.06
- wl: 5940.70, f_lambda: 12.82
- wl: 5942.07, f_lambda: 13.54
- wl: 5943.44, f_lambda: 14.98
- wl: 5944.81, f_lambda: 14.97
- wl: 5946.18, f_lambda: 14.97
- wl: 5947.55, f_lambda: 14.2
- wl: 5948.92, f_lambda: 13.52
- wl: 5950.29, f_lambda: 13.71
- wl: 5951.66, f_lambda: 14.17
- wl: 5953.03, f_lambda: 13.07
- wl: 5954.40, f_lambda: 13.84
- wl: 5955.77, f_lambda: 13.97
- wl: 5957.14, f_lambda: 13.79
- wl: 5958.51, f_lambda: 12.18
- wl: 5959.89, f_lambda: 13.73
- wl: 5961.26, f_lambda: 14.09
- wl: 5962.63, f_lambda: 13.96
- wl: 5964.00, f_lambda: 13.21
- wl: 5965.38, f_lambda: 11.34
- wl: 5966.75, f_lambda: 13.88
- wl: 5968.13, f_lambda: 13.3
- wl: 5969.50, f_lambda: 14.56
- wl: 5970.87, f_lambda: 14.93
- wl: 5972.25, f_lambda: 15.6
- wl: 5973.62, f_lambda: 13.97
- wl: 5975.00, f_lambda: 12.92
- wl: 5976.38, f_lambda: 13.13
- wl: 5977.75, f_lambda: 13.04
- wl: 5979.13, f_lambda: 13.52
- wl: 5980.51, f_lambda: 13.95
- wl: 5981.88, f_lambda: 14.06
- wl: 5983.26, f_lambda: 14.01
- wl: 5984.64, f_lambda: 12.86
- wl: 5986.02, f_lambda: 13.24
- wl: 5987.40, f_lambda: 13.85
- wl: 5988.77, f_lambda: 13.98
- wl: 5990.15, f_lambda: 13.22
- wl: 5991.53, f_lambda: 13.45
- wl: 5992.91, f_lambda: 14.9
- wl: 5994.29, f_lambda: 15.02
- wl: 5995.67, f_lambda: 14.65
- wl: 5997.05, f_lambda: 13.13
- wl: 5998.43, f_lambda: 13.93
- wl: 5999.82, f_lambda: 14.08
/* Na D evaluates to 5.9 angstroms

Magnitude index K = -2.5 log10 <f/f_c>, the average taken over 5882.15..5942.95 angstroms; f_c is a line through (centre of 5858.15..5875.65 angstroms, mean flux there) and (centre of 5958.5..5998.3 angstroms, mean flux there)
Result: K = 0.126 mag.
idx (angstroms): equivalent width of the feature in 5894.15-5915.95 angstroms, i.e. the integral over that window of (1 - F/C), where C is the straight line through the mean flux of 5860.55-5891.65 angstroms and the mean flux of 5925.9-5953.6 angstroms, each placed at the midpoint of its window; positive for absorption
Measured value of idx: 1.7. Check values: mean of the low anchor 12.6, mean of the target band 12.1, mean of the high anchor 13.8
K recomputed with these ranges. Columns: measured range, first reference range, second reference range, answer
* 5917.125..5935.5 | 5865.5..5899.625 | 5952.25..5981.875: -0.06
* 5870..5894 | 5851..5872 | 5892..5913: 0.09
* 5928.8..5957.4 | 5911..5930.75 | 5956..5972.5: -0.03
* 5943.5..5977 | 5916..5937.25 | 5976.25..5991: -0.03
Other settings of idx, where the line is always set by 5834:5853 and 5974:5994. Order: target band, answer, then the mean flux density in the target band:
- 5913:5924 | 0.7 angstroms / 12.9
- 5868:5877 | 0.2 angstroms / 13.6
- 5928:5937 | 0.2 angstroms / 13.5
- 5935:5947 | -0.2 angstroms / 14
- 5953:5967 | 0.3 angstroms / 13.4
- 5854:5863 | 0.6 angstroms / 13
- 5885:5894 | 3.1 angstroms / 9.05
